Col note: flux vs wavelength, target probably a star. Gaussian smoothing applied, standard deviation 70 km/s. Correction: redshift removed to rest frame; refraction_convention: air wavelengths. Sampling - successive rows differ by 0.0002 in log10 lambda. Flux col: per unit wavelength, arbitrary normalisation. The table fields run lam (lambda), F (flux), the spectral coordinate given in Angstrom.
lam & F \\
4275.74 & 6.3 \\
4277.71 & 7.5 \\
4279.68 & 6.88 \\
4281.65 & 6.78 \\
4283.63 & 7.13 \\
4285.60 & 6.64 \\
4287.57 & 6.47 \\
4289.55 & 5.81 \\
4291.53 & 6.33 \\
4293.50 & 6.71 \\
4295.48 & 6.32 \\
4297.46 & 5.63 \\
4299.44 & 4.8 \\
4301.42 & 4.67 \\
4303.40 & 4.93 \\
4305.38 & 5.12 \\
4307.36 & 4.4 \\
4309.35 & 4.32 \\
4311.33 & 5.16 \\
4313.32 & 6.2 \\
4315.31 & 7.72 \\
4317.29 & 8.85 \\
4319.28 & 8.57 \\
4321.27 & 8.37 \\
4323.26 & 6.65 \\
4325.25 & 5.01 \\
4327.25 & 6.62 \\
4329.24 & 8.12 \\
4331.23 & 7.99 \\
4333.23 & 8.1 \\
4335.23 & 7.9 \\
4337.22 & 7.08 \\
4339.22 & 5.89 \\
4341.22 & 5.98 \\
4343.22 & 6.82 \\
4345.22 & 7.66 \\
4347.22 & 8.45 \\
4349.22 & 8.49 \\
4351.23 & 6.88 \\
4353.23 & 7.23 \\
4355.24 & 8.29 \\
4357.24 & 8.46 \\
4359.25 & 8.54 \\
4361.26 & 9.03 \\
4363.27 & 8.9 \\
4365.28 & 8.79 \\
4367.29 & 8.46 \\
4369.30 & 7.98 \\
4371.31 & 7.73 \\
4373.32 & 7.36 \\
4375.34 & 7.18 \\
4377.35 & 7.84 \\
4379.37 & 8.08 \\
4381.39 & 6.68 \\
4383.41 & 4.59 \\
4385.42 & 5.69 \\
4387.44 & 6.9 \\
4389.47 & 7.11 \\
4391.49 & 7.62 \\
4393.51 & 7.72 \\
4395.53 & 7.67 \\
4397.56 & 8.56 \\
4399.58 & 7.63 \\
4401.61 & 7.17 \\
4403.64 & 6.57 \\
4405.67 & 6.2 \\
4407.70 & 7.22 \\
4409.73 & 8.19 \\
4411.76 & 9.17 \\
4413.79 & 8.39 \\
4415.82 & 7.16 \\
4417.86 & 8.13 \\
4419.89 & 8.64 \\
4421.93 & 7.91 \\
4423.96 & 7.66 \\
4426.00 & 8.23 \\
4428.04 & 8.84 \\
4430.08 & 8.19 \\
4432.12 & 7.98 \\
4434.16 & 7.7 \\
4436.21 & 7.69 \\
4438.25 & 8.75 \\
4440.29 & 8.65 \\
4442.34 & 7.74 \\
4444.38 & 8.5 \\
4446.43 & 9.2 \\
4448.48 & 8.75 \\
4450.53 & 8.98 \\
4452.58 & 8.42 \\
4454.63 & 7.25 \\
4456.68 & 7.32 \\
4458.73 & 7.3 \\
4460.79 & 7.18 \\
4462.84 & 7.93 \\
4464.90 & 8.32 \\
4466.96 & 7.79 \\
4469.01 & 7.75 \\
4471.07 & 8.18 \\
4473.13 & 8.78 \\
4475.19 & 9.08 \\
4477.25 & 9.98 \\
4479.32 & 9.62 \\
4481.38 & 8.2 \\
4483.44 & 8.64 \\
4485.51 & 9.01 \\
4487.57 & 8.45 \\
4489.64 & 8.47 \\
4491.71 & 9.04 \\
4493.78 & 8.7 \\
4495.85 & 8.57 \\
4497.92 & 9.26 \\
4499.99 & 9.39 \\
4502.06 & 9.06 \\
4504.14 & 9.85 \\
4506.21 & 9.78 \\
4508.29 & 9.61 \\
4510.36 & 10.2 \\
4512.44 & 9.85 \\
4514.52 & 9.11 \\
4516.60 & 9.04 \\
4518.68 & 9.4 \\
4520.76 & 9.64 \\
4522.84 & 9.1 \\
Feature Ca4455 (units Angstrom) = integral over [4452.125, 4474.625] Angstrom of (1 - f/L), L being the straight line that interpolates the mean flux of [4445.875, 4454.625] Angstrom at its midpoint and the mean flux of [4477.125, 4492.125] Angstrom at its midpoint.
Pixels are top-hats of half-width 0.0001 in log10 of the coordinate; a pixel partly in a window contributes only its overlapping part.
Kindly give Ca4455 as 2.24 Angstrom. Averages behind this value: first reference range 8.63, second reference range 8.86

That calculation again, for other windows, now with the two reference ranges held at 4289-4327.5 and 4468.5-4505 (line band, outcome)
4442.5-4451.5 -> -0.5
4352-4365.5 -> -3.0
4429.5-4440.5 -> 0.0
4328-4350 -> -3.0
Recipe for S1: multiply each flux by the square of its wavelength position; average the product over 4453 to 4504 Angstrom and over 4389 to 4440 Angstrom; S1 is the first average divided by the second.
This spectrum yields 1.11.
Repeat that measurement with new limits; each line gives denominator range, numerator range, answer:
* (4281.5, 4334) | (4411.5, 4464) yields 1.34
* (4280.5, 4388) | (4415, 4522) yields 1.31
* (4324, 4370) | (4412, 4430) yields 1.10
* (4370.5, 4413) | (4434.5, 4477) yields 1.16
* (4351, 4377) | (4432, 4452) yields 1.08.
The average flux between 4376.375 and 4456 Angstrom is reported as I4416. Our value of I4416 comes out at 7.78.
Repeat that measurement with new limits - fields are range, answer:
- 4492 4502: 9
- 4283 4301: 6.14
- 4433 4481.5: 8.3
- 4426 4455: 8.35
